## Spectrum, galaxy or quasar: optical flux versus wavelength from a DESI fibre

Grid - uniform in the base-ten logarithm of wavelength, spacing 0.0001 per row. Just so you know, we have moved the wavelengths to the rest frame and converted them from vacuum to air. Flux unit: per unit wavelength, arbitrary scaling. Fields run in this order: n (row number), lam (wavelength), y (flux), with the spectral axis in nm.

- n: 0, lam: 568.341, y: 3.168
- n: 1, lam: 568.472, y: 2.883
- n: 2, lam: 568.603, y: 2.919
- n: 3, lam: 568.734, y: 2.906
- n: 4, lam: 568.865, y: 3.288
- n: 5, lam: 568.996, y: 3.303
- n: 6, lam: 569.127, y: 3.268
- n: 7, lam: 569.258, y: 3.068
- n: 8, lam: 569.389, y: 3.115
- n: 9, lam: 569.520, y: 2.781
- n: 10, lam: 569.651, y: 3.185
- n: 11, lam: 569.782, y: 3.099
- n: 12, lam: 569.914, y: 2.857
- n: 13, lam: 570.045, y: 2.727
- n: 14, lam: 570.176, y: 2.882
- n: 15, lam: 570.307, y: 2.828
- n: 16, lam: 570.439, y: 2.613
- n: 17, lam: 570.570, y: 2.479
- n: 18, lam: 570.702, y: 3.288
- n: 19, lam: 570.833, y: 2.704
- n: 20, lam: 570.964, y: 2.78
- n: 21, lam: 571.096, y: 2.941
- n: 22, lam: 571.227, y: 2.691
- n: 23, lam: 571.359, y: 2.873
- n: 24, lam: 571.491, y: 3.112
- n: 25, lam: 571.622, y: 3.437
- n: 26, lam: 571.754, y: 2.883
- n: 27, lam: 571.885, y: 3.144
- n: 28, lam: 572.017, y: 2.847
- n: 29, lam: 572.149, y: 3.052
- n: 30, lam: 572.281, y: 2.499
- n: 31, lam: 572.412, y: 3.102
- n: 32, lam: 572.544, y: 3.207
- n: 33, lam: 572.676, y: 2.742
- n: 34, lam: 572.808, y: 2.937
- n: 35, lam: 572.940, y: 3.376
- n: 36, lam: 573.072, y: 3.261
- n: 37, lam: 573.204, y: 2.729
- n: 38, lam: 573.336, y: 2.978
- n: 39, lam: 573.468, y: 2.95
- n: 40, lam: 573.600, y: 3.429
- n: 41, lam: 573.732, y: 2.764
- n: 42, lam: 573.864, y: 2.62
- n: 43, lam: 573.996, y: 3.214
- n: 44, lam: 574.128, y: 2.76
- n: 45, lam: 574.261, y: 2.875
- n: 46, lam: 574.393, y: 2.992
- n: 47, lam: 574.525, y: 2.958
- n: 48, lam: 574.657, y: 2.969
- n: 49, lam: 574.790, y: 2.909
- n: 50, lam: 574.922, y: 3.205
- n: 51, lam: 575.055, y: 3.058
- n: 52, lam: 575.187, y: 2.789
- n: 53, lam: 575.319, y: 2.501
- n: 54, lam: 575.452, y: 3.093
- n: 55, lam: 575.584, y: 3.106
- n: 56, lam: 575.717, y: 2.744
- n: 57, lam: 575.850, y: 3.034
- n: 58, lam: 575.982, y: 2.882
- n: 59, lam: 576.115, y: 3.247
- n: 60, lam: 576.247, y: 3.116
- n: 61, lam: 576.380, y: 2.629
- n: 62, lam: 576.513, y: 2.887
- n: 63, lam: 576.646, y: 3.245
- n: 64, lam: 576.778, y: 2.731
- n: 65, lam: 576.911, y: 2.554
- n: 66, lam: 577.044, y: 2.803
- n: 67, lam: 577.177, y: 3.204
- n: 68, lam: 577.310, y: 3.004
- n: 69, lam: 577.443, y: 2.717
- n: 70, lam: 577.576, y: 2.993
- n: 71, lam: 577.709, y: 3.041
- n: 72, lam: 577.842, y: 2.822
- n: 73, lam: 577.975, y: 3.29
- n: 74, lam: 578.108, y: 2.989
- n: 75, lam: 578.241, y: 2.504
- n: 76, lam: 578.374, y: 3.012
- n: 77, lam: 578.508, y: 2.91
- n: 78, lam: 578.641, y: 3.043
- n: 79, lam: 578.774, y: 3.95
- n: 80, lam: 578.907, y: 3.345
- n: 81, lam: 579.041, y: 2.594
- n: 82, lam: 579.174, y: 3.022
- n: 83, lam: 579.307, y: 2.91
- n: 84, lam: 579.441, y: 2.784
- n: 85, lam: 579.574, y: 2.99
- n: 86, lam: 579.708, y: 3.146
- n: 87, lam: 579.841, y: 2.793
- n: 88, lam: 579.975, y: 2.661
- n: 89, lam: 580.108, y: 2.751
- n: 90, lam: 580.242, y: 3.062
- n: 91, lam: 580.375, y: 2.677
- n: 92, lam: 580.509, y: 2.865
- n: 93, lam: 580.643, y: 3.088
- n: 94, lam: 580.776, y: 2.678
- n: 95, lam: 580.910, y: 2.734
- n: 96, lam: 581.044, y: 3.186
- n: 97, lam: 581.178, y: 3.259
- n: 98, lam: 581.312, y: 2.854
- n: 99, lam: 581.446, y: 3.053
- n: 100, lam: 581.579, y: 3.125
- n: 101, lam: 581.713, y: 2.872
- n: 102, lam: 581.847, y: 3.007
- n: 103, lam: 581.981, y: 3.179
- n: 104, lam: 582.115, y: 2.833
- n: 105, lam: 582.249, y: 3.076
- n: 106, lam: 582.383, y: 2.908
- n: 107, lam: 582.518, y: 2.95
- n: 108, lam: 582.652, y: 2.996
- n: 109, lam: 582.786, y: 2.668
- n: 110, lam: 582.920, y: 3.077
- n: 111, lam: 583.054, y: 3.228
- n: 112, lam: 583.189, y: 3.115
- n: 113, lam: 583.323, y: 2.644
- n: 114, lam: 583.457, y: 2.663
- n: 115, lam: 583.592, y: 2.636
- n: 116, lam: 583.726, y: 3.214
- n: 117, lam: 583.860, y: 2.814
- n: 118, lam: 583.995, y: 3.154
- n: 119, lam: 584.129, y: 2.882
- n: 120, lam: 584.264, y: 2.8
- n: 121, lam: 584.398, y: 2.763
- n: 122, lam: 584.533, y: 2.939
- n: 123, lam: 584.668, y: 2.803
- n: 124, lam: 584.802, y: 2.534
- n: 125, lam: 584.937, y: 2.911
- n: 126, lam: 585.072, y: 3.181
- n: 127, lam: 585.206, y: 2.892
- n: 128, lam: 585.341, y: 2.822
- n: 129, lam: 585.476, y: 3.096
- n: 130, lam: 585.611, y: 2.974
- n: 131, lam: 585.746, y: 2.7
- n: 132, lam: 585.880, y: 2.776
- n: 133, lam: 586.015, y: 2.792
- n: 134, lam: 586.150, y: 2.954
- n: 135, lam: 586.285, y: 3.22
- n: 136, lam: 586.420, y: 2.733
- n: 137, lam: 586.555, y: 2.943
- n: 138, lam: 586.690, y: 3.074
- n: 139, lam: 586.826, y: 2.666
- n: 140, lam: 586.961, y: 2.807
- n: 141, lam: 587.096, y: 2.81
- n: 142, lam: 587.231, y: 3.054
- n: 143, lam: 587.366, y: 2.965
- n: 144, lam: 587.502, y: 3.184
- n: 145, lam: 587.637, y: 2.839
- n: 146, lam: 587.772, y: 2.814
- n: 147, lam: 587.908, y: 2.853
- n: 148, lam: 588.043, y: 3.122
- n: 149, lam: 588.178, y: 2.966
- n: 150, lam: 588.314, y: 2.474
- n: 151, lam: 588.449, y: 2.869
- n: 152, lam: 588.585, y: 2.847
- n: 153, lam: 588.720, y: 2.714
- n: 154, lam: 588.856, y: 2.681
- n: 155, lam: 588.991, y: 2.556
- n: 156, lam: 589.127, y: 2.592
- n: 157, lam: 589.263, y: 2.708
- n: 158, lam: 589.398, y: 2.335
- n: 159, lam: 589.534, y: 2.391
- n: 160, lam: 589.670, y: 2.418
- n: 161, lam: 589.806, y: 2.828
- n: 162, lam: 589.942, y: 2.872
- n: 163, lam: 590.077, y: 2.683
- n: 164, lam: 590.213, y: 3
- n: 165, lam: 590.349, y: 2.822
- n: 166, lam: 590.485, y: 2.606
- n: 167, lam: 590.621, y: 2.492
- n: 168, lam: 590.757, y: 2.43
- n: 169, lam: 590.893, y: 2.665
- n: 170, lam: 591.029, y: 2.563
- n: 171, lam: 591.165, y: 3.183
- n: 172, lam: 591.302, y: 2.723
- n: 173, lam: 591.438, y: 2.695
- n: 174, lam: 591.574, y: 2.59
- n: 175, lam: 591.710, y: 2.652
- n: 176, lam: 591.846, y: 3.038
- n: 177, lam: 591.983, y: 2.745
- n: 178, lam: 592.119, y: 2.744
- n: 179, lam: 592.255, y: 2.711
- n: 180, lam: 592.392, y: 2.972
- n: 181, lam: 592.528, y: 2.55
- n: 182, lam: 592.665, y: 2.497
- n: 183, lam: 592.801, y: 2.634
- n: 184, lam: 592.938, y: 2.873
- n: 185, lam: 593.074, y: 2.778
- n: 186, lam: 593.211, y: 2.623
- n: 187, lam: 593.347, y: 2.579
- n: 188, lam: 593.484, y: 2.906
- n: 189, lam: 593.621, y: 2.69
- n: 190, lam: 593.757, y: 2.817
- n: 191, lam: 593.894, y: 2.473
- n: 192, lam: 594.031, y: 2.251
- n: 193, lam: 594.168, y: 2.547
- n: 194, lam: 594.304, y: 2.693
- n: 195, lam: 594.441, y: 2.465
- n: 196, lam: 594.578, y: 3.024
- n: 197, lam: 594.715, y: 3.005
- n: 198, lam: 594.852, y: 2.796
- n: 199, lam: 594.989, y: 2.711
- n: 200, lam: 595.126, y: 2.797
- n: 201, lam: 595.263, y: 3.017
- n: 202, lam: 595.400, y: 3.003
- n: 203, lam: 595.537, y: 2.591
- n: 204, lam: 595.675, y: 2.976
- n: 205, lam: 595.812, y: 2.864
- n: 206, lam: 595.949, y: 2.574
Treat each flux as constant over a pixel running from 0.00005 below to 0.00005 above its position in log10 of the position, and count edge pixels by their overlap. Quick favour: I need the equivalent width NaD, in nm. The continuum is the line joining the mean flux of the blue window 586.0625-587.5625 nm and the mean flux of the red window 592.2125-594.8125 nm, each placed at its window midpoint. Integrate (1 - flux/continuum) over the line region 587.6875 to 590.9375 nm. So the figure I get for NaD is 0.17 nm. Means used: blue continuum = 2.94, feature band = 2.7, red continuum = 2.69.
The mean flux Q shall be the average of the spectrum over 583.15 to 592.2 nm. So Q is 2.81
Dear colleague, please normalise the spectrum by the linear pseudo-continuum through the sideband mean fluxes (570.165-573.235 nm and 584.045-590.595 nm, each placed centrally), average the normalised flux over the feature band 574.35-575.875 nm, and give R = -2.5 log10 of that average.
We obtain -0.01 mag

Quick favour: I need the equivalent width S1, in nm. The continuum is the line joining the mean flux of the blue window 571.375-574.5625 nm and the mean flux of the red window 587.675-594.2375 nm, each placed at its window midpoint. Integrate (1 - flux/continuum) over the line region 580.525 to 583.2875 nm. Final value -0.14 nm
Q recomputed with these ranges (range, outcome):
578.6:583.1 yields 2.98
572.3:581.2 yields 2.96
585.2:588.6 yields 2.89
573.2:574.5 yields 2.94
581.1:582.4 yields 3.02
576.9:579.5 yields 2.98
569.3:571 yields 2.88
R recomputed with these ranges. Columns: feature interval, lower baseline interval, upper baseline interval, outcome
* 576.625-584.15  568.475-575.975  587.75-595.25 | -0.04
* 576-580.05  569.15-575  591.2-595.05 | -0.03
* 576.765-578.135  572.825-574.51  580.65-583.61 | 0.02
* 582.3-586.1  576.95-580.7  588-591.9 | -0.02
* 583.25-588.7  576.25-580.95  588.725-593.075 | -0.04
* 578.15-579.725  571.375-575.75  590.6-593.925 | -0.04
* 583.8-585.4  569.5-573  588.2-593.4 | -0.04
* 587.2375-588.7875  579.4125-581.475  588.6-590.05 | -0.09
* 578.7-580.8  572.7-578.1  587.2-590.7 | -0.03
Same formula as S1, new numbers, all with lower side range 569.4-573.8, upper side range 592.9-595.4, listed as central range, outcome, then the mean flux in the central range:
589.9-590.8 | 0.021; 2.71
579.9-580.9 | 0.015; 2.82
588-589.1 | 0.008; 2.76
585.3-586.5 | -0.038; 2.9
